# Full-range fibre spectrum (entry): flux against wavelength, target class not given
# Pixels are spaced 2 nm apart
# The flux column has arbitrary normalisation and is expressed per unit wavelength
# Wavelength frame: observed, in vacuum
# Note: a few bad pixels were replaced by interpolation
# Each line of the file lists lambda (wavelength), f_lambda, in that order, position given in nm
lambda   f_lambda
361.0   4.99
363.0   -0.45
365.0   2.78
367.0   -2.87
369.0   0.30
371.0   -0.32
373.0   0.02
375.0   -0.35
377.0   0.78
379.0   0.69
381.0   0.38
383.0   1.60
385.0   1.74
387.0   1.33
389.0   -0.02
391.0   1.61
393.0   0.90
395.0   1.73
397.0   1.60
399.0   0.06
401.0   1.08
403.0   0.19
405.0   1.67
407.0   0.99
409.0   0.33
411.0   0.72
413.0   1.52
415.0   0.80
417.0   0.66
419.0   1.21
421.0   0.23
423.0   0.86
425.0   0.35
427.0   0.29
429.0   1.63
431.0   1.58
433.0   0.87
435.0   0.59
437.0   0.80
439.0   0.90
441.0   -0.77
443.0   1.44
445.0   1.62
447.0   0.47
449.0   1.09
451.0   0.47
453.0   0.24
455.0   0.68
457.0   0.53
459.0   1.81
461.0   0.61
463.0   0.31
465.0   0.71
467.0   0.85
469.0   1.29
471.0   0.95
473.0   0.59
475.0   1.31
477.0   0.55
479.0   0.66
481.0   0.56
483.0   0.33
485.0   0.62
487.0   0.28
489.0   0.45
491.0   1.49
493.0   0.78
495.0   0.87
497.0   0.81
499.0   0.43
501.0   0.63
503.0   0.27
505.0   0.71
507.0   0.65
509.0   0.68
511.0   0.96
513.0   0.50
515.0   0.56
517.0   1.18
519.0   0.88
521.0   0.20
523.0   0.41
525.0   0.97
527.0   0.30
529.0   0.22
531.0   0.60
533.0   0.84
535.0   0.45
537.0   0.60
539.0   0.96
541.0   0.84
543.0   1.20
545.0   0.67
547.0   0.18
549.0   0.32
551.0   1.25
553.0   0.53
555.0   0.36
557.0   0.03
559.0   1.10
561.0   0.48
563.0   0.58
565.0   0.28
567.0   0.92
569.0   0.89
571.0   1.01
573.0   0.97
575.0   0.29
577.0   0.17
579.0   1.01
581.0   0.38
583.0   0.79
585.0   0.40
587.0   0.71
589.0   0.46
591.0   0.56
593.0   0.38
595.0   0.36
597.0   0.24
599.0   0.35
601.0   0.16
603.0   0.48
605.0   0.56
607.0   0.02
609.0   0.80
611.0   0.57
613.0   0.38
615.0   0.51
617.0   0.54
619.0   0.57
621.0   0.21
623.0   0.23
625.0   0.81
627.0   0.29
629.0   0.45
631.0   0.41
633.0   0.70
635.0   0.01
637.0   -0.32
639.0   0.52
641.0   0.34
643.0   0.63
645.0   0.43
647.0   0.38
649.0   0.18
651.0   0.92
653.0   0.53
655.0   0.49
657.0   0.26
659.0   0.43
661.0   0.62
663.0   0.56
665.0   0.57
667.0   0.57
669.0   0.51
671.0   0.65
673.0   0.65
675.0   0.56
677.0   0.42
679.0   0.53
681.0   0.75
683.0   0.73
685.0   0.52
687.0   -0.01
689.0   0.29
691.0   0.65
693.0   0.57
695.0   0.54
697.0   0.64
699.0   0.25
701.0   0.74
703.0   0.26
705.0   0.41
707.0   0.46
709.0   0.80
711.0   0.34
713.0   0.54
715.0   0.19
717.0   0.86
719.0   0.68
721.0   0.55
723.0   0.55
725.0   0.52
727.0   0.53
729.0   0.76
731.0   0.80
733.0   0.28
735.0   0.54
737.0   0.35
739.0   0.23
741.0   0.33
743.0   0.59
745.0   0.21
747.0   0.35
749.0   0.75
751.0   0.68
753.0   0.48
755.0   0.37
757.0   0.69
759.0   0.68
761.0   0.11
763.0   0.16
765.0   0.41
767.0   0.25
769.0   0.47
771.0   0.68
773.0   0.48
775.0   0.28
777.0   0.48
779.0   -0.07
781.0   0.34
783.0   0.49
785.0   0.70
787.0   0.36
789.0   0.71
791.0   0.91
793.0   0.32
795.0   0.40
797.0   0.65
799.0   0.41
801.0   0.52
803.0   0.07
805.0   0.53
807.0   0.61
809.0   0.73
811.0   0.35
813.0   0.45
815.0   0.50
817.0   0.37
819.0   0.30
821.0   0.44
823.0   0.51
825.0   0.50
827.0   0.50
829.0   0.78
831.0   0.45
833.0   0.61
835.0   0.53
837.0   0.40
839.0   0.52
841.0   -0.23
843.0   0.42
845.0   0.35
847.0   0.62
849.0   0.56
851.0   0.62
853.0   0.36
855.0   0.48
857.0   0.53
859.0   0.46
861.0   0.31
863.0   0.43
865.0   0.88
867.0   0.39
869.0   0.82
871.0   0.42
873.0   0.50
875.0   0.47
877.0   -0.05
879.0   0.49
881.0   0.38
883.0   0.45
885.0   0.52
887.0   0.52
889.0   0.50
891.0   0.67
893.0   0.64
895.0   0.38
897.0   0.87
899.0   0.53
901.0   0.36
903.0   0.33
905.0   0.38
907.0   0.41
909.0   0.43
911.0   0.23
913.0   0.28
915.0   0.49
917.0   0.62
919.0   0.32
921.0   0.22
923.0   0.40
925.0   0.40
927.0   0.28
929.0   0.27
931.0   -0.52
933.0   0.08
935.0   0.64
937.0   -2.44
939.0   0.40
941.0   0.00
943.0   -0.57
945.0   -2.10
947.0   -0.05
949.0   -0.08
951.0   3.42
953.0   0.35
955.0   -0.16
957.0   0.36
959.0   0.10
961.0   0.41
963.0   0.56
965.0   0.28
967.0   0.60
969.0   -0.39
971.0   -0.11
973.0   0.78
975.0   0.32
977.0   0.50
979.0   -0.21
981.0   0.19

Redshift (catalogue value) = 1.55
